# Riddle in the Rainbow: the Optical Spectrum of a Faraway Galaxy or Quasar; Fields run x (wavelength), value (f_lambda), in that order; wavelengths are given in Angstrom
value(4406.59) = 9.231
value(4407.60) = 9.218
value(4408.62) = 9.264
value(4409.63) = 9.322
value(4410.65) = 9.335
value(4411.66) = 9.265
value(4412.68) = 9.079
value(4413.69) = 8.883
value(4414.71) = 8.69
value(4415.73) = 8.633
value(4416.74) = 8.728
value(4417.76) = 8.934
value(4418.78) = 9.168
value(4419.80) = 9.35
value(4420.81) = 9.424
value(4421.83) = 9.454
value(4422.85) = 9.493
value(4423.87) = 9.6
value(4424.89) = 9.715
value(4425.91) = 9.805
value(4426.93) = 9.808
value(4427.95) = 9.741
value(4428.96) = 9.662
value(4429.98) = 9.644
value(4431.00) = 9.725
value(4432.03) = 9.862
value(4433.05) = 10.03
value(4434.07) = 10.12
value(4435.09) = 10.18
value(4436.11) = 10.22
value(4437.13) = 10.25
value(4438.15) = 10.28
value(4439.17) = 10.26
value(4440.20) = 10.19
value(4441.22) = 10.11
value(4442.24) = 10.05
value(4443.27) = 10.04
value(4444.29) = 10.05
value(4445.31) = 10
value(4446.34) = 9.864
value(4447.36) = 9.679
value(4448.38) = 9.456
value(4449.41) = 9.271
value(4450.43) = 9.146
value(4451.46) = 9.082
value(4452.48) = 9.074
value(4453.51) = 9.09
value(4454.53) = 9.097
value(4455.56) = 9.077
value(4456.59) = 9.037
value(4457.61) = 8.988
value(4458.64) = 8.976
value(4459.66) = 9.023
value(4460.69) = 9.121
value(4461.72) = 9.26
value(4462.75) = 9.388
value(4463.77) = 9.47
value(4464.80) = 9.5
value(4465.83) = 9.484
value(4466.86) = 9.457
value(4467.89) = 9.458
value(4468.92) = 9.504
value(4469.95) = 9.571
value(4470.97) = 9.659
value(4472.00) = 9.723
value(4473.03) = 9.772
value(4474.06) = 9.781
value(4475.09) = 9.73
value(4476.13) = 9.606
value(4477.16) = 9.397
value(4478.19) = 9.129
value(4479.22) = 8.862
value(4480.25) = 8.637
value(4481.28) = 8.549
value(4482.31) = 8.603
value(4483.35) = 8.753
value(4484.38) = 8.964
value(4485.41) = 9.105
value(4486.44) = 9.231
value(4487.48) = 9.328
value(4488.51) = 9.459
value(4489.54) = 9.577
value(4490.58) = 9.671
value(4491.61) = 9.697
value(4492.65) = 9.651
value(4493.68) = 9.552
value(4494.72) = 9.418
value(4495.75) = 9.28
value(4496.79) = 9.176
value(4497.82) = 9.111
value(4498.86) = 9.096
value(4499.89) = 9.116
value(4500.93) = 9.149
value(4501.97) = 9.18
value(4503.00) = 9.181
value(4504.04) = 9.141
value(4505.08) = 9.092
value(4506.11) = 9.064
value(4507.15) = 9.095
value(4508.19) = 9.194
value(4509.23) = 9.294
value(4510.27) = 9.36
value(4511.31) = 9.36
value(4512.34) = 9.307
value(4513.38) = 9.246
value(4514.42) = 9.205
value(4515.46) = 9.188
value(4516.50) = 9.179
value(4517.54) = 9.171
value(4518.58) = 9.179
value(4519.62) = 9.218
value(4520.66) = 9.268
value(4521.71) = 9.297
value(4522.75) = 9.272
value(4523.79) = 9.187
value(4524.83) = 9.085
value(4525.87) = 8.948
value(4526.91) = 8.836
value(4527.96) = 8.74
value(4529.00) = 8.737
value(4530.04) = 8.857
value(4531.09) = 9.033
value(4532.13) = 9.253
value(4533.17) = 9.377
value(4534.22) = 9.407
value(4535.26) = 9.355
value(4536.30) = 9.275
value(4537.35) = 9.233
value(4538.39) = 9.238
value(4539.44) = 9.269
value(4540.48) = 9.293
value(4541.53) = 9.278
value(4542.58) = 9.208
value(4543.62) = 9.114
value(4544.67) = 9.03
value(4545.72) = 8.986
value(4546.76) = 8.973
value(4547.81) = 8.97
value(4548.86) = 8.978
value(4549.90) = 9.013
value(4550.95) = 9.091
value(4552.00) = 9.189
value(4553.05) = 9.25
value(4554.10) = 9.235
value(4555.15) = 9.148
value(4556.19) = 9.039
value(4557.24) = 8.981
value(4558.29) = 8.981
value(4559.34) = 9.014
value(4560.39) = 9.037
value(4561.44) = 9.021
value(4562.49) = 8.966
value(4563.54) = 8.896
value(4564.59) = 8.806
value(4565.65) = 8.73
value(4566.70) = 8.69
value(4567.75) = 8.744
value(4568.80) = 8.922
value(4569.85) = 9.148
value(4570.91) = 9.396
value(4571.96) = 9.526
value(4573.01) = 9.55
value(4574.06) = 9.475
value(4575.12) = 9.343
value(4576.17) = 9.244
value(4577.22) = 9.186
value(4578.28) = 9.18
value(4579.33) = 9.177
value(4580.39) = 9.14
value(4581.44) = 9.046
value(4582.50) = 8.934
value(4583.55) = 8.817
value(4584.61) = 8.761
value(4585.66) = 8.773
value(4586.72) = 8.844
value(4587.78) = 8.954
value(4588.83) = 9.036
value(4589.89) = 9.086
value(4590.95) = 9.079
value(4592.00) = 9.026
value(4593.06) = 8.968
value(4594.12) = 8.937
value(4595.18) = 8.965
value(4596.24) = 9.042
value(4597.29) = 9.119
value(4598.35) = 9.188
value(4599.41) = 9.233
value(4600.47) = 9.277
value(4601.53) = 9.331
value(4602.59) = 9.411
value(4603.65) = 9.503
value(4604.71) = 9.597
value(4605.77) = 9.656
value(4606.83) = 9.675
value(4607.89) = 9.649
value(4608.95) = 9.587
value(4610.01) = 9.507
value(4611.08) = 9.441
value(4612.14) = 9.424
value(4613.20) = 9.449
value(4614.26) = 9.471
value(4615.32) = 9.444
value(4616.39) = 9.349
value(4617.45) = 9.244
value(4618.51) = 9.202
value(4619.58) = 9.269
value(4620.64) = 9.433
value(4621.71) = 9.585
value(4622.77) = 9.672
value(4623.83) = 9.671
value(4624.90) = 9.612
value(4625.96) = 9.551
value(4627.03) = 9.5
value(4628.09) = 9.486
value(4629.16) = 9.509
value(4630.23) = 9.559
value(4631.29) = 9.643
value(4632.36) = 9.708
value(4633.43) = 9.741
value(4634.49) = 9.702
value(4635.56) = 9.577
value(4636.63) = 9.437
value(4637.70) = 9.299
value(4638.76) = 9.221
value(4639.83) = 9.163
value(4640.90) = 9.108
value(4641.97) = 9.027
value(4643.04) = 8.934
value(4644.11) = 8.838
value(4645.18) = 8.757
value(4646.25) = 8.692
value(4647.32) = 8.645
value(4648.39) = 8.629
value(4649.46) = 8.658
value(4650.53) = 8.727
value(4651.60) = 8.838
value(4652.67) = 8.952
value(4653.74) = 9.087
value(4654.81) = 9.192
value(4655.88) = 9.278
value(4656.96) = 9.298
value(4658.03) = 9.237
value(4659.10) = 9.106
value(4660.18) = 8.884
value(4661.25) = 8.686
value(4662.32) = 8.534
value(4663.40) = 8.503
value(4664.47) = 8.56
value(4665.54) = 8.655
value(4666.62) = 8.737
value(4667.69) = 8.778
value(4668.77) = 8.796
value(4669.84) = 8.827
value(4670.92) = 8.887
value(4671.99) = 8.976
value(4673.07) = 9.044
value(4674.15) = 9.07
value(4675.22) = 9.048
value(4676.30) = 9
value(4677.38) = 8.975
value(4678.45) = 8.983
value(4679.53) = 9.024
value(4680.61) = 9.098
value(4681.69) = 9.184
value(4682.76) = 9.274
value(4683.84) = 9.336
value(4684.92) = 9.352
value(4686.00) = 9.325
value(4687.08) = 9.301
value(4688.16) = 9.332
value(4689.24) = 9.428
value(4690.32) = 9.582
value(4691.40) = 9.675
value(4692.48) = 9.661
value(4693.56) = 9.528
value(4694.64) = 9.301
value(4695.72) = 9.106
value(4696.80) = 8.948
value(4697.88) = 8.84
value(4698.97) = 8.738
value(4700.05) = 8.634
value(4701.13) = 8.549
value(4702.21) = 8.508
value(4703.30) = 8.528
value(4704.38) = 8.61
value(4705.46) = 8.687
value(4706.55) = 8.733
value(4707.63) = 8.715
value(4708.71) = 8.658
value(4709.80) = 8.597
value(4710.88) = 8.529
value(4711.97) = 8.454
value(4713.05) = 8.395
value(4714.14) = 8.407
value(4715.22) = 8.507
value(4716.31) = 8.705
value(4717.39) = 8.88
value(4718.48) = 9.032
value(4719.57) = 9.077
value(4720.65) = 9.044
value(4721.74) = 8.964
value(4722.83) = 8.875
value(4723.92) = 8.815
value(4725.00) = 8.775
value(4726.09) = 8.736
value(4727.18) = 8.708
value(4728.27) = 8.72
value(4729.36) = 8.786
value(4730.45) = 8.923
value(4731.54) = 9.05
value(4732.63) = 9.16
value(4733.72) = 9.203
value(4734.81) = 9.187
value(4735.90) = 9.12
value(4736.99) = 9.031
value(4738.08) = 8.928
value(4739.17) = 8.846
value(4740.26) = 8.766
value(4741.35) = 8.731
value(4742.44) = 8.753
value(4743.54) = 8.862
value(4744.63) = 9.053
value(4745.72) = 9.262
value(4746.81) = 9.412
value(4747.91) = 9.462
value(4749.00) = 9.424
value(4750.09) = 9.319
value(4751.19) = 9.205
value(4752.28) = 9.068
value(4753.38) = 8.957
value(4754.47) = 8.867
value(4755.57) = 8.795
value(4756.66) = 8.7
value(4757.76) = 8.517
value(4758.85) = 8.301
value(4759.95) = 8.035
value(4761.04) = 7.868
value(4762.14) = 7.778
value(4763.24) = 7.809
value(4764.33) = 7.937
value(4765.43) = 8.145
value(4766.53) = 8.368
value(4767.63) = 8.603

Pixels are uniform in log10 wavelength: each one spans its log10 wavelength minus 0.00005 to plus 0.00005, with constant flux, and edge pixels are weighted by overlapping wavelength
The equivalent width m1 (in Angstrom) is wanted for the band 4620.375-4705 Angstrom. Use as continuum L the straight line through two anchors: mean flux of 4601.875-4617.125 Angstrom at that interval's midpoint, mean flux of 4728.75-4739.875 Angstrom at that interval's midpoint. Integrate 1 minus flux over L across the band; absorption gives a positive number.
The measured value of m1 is 1.7 Angstrom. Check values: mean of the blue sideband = 9.51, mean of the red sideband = 9.02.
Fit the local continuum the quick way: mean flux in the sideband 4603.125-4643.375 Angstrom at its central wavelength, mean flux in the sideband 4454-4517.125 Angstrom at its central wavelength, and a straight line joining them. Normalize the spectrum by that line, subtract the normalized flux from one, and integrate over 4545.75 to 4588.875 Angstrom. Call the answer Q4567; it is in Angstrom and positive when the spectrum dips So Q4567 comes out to 1.5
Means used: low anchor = 9.27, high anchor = 9.47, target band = 9.05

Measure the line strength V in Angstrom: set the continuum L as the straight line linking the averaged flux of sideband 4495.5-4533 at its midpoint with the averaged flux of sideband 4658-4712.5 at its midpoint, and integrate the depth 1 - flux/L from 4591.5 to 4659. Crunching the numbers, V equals -2.0 Angstrom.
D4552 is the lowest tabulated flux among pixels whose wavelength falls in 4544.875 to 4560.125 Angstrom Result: 8.97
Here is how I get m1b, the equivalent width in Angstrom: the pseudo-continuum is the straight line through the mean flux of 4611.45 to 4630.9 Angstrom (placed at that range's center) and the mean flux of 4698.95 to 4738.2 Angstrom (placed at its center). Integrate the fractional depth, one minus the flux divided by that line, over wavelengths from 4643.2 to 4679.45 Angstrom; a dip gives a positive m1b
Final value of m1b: 1.2 Angstrom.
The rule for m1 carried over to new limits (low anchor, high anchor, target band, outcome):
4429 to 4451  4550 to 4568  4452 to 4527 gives 2.2 Angstrom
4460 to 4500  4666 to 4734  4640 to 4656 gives 0.3 Angstrom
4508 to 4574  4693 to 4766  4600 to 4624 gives -1.3 Angstrom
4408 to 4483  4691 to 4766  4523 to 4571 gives 0.9 Angstrom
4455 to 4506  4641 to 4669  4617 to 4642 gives -1.5 Angstrom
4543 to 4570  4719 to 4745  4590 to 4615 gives -1.0 Angstrom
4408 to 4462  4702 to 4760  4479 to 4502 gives 0.5 Angstrom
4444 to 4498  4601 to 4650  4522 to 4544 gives 0.5 Angstrom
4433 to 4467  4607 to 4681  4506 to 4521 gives 0.4 Angstrom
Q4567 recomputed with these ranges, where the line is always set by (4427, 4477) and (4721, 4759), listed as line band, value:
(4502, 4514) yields 0.4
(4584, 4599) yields 0.5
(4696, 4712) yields 0.7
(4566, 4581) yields 0.2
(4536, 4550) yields 0.4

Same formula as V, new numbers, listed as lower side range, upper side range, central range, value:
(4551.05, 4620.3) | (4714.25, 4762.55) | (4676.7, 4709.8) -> -0.3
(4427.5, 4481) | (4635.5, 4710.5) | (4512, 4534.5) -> 0.6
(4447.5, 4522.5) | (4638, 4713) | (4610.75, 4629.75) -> -0.9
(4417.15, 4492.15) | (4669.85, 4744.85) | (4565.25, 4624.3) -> -0.3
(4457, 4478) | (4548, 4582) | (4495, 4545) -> 0.4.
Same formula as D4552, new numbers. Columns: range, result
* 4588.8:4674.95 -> 8.503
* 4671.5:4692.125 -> 8.975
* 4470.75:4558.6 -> 8.549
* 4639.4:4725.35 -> 8.395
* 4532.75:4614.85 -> 8.69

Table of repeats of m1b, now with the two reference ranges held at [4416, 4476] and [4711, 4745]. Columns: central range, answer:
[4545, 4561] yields 0.4 Angstrom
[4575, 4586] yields 0.2 Angstrom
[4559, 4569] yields 0.4 Angstrom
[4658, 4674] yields 0.4 Angstrom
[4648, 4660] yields 0.1 Angstrom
